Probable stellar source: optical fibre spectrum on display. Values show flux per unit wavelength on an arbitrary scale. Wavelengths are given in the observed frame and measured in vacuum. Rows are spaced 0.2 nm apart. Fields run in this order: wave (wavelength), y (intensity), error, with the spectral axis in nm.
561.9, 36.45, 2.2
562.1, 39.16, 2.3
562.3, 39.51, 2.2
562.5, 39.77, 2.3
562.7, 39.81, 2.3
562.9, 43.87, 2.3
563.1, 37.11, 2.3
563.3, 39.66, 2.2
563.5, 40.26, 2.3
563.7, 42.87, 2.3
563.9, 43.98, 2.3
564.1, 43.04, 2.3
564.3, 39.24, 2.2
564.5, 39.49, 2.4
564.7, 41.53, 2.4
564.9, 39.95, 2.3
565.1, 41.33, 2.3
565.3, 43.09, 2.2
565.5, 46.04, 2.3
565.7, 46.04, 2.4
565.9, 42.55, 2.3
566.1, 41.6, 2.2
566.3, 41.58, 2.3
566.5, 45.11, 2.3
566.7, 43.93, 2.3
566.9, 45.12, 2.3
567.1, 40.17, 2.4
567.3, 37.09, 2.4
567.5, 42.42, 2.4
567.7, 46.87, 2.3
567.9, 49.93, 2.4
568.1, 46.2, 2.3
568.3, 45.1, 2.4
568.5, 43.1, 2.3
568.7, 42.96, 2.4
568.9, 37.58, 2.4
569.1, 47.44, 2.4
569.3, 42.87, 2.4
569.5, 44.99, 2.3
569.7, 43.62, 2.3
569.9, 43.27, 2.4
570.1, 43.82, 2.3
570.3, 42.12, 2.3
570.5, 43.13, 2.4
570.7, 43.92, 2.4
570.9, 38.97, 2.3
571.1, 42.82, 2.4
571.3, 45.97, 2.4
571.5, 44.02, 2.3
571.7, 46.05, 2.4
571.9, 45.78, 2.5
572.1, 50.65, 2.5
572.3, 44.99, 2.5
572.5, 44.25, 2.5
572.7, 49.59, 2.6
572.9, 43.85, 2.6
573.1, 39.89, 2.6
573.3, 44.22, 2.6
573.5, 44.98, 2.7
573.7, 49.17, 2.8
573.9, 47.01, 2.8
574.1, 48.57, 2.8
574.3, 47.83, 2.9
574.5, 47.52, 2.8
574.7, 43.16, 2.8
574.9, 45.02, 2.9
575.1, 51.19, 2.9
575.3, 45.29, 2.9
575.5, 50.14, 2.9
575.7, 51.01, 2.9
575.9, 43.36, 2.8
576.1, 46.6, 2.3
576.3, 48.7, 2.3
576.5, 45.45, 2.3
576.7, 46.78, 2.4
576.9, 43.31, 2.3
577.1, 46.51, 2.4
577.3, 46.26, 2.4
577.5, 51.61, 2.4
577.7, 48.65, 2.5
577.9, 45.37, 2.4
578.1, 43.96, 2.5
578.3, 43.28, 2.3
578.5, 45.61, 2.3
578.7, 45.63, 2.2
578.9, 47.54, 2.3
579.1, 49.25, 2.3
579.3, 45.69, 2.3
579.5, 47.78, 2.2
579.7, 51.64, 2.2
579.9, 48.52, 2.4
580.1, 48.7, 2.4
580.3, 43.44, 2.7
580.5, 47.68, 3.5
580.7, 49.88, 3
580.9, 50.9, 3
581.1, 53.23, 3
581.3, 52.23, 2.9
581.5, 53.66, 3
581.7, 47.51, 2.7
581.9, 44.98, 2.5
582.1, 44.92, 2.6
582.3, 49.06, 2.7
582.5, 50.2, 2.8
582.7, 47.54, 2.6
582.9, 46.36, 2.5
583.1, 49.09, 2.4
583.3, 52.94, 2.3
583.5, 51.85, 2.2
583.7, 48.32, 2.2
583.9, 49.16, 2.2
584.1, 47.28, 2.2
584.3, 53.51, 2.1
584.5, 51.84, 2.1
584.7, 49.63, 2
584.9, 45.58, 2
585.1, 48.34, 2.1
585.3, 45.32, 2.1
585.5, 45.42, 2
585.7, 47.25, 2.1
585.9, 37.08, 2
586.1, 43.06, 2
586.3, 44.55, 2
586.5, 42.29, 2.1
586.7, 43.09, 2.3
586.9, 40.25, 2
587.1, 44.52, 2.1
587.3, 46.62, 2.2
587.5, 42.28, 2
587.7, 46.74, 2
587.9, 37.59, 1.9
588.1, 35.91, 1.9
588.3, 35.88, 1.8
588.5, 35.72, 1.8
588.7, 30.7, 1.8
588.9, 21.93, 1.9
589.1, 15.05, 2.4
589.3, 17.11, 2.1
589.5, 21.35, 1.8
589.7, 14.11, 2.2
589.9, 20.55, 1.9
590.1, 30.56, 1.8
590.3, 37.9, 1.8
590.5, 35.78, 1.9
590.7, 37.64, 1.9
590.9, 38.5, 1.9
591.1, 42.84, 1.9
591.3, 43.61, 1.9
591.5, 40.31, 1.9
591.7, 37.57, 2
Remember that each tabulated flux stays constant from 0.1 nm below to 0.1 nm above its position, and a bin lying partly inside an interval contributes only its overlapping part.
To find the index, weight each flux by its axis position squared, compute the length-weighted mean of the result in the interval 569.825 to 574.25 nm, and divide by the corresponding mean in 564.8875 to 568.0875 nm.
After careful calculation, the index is 1.05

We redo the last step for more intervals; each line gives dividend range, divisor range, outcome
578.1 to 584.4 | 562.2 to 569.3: 1.21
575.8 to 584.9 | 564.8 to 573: 1.14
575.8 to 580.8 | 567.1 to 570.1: 1.11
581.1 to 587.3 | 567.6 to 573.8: 1.11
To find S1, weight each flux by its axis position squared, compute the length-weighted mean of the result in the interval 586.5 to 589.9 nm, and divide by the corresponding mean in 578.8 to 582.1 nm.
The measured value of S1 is 0.7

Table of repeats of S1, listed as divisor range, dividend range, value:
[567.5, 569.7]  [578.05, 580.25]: 1.10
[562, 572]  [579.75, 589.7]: 1.08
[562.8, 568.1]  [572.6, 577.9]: 1.14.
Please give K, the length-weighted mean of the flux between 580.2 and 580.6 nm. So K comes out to 45.6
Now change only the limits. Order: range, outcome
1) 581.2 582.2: 48.7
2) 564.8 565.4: 41.5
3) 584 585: 49.6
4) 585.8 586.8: 42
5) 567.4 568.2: 46.4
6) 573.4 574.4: 47.5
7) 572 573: 46.7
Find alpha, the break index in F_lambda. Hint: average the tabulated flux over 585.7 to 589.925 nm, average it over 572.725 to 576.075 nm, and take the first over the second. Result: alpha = 0.7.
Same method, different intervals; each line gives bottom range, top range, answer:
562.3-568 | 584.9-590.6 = 0.86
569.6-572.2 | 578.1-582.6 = 1.09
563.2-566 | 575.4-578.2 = 1.12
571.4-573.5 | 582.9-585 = 1.10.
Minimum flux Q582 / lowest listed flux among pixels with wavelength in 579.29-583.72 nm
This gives 43.44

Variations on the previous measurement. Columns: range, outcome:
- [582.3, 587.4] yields 37.08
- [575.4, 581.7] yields 43.28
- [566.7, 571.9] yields 37.09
